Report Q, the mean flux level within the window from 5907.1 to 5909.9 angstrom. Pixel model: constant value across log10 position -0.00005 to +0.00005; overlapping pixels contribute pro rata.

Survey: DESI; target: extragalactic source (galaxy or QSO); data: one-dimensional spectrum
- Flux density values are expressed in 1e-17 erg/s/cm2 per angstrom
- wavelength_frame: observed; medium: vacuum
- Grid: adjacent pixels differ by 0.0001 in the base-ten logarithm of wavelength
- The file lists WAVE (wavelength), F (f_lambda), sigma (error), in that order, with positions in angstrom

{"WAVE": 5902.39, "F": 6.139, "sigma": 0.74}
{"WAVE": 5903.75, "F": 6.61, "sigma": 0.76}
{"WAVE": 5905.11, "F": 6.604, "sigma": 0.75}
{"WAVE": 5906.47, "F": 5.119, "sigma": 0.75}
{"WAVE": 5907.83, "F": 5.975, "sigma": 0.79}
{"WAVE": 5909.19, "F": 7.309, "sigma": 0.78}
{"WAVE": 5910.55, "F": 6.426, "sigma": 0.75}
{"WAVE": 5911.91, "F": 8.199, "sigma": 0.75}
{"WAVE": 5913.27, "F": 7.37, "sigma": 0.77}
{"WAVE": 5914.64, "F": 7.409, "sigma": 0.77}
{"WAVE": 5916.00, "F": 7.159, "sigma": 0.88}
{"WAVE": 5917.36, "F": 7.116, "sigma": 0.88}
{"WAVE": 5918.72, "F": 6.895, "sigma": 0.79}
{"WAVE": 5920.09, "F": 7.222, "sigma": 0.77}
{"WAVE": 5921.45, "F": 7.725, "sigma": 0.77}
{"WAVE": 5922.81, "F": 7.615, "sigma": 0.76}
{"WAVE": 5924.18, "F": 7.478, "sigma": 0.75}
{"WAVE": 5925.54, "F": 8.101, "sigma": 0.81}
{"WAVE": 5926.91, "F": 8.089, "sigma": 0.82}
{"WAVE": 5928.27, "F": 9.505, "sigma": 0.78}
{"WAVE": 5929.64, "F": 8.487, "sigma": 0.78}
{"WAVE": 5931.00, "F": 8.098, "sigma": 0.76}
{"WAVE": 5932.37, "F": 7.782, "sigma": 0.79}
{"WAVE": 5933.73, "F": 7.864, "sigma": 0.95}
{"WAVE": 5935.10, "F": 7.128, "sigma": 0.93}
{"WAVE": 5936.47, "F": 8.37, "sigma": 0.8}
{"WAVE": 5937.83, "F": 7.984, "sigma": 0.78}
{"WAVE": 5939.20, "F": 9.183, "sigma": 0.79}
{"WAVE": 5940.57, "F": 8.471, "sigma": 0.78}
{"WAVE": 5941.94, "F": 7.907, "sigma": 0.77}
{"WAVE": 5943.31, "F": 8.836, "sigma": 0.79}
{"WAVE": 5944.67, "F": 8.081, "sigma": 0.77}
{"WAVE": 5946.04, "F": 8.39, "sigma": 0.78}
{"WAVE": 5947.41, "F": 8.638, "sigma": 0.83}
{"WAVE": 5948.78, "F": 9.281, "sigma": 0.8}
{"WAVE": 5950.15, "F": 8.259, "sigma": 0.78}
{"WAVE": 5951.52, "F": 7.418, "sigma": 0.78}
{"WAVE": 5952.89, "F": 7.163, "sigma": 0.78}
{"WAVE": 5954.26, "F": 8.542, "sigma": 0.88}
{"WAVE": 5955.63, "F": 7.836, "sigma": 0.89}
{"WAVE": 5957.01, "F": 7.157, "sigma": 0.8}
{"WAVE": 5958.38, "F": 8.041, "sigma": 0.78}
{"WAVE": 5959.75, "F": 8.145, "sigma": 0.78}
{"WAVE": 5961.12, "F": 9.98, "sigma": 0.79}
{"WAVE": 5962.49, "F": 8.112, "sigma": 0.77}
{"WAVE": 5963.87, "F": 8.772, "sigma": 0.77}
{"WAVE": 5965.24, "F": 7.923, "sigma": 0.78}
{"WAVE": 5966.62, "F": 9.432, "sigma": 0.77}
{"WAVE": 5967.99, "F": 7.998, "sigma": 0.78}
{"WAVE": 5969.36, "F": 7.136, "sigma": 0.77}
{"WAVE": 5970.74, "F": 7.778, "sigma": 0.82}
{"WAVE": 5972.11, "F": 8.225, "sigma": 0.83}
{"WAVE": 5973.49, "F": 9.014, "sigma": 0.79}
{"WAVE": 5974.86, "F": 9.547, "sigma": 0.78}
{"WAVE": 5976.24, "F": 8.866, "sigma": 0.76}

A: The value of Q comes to 6.62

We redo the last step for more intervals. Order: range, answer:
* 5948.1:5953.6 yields 8.03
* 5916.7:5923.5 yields 7.31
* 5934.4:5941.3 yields 8.22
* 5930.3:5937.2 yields 7.86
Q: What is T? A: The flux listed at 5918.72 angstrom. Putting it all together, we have 6.895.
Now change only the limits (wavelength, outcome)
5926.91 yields 8.089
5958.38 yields 8.041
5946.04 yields 8.39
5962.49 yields 8.112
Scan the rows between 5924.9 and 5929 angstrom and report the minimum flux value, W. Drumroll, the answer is 8.089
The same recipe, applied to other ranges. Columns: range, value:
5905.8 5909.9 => 5.119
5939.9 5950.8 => 7.907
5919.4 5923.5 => 7.222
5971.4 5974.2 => 8.225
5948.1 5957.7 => 7.157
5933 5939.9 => 7.128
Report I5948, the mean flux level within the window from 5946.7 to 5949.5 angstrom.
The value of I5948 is 8.94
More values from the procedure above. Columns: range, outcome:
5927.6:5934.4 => 8.35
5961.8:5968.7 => 8.45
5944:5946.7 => 8.23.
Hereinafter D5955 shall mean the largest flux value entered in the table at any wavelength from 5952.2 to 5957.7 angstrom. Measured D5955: 8.542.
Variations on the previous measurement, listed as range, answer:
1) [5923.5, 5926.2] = 8.101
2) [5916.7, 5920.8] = 7.222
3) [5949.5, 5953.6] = 8.259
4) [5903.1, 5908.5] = 6.61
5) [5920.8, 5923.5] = 7.725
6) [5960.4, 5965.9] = 9.98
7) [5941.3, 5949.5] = 9.281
